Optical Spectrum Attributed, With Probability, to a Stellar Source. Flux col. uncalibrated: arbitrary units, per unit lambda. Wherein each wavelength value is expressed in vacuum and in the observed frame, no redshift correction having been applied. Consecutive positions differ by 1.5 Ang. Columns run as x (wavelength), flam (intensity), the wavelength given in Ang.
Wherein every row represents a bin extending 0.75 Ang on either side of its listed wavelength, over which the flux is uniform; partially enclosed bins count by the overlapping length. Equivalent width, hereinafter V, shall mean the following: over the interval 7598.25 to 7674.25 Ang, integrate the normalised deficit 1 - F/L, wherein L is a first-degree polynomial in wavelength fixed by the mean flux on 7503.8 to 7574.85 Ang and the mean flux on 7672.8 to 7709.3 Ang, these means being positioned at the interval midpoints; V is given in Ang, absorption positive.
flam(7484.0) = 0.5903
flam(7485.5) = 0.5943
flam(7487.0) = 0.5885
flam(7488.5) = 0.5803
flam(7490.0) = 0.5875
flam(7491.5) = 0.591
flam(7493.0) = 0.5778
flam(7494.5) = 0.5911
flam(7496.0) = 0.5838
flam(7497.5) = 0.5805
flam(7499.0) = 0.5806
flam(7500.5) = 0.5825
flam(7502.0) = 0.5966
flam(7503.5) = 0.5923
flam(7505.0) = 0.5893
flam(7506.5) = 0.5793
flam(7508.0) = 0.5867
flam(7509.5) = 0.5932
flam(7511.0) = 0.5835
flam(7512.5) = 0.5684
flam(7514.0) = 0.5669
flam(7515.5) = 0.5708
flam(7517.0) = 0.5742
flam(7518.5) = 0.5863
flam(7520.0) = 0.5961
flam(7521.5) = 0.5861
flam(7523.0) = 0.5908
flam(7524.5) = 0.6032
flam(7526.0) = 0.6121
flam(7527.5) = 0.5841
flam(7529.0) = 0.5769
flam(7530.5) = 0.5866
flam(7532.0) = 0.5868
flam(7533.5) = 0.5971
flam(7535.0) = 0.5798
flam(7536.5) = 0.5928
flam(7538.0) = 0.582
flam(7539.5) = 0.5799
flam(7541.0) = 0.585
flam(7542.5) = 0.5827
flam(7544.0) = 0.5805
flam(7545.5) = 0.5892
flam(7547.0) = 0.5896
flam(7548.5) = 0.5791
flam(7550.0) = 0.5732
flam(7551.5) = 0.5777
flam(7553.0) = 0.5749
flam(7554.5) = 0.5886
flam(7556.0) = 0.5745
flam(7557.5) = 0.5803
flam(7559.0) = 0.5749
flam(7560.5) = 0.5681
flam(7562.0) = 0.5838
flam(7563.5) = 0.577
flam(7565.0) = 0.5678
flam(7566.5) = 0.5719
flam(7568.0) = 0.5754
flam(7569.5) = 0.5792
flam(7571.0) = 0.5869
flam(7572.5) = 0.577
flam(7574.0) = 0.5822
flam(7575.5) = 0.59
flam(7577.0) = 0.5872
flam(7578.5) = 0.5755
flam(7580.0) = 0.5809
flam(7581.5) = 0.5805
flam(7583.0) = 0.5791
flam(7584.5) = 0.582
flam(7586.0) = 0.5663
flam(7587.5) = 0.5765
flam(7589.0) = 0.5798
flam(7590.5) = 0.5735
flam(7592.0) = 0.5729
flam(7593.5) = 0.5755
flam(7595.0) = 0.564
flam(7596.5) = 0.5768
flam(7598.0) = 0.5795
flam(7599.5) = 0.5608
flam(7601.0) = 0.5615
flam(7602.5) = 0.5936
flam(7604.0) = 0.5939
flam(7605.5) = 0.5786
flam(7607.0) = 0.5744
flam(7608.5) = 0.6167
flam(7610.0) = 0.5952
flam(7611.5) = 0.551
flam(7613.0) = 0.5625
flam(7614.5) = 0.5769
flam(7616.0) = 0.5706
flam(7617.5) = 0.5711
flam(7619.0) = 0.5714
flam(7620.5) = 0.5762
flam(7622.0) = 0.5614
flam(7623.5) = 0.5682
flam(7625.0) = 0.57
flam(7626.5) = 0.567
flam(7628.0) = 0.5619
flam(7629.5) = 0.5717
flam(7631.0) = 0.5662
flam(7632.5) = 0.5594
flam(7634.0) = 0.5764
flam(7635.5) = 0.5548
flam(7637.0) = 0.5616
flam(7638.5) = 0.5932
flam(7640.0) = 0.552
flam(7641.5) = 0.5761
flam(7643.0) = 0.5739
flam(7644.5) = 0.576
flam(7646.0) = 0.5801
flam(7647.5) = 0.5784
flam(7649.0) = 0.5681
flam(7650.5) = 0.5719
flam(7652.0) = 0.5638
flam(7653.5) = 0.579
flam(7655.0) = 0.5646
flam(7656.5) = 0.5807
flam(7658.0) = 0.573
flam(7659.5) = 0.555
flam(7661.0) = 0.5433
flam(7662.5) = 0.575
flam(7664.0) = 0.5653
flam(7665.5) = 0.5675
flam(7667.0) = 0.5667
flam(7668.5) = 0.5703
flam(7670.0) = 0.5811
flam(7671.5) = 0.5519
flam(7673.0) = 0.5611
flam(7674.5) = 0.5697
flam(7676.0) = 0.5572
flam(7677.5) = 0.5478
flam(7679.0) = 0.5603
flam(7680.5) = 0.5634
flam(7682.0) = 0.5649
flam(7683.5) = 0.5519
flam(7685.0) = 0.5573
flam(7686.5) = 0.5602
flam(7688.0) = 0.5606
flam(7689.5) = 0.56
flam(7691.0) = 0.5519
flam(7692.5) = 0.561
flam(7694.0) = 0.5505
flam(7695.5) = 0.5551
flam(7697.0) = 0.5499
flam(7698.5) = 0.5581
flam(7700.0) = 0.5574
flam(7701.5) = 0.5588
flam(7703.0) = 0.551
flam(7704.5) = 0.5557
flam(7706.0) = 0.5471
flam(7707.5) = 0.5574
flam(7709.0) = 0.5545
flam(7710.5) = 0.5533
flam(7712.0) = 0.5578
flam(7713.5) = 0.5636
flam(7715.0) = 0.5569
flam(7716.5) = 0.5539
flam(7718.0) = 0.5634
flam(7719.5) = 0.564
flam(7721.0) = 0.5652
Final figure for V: -0.64 Ang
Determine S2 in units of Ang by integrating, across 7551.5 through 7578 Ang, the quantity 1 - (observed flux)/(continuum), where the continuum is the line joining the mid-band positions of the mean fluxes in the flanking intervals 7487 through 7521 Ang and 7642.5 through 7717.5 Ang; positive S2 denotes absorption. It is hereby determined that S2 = -0.1 Ang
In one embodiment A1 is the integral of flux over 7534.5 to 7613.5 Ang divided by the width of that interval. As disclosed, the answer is 0.579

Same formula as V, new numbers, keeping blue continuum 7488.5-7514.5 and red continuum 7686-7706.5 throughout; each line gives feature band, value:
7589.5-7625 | -0.4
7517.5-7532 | -0.3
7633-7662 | -0.3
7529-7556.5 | -0.2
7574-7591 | -0.2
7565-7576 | -0.1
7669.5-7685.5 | -0.1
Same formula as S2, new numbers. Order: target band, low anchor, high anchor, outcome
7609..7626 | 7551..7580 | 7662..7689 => 0.0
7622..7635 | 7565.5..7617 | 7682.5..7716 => 0.1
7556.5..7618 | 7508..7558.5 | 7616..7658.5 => -0.1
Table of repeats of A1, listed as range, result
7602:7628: 0.576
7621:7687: 0.566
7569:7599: 0.578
